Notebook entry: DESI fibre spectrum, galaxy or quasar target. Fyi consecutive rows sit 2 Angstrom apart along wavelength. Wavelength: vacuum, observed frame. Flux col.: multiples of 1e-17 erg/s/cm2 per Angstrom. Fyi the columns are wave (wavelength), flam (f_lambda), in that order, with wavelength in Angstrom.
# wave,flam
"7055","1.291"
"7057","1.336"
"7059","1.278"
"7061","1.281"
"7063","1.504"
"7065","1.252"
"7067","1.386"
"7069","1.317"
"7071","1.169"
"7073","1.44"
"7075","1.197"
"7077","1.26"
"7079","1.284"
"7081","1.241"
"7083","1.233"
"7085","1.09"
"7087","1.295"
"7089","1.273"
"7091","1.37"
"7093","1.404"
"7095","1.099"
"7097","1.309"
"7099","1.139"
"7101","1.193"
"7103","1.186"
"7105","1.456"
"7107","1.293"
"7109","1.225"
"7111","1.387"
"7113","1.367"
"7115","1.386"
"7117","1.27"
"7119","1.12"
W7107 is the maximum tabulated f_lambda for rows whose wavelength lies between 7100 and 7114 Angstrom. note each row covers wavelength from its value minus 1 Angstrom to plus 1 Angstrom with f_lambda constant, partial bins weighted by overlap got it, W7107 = 1.456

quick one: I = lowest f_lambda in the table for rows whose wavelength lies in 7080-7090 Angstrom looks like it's 1.09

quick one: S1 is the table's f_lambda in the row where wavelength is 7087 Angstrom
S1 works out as 1.295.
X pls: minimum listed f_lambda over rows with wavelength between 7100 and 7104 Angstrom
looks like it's 1.186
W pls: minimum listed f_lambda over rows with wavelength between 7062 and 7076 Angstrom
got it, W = 1.169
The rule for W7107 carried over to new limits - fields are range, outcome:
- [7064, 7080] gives 1.44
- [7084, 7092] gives 1.37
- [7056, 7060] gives 1.336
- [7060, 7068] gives 1.504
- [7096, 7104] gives 1.309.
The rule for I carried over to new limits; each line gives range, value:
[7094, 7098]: 1.099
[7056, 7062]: 1.278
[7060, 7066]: 1.252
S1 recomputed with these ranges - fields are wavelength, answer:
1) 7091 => 1.37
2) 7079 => 1.284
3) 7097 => 1.309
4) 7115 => 1.386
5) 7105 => 1.456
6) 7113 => 1.367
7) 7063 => 1.504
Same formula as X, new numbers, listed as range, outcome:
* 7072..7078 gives 1.197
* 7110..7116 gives 1.367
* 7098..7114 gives 1.139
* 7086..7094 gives 1.273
